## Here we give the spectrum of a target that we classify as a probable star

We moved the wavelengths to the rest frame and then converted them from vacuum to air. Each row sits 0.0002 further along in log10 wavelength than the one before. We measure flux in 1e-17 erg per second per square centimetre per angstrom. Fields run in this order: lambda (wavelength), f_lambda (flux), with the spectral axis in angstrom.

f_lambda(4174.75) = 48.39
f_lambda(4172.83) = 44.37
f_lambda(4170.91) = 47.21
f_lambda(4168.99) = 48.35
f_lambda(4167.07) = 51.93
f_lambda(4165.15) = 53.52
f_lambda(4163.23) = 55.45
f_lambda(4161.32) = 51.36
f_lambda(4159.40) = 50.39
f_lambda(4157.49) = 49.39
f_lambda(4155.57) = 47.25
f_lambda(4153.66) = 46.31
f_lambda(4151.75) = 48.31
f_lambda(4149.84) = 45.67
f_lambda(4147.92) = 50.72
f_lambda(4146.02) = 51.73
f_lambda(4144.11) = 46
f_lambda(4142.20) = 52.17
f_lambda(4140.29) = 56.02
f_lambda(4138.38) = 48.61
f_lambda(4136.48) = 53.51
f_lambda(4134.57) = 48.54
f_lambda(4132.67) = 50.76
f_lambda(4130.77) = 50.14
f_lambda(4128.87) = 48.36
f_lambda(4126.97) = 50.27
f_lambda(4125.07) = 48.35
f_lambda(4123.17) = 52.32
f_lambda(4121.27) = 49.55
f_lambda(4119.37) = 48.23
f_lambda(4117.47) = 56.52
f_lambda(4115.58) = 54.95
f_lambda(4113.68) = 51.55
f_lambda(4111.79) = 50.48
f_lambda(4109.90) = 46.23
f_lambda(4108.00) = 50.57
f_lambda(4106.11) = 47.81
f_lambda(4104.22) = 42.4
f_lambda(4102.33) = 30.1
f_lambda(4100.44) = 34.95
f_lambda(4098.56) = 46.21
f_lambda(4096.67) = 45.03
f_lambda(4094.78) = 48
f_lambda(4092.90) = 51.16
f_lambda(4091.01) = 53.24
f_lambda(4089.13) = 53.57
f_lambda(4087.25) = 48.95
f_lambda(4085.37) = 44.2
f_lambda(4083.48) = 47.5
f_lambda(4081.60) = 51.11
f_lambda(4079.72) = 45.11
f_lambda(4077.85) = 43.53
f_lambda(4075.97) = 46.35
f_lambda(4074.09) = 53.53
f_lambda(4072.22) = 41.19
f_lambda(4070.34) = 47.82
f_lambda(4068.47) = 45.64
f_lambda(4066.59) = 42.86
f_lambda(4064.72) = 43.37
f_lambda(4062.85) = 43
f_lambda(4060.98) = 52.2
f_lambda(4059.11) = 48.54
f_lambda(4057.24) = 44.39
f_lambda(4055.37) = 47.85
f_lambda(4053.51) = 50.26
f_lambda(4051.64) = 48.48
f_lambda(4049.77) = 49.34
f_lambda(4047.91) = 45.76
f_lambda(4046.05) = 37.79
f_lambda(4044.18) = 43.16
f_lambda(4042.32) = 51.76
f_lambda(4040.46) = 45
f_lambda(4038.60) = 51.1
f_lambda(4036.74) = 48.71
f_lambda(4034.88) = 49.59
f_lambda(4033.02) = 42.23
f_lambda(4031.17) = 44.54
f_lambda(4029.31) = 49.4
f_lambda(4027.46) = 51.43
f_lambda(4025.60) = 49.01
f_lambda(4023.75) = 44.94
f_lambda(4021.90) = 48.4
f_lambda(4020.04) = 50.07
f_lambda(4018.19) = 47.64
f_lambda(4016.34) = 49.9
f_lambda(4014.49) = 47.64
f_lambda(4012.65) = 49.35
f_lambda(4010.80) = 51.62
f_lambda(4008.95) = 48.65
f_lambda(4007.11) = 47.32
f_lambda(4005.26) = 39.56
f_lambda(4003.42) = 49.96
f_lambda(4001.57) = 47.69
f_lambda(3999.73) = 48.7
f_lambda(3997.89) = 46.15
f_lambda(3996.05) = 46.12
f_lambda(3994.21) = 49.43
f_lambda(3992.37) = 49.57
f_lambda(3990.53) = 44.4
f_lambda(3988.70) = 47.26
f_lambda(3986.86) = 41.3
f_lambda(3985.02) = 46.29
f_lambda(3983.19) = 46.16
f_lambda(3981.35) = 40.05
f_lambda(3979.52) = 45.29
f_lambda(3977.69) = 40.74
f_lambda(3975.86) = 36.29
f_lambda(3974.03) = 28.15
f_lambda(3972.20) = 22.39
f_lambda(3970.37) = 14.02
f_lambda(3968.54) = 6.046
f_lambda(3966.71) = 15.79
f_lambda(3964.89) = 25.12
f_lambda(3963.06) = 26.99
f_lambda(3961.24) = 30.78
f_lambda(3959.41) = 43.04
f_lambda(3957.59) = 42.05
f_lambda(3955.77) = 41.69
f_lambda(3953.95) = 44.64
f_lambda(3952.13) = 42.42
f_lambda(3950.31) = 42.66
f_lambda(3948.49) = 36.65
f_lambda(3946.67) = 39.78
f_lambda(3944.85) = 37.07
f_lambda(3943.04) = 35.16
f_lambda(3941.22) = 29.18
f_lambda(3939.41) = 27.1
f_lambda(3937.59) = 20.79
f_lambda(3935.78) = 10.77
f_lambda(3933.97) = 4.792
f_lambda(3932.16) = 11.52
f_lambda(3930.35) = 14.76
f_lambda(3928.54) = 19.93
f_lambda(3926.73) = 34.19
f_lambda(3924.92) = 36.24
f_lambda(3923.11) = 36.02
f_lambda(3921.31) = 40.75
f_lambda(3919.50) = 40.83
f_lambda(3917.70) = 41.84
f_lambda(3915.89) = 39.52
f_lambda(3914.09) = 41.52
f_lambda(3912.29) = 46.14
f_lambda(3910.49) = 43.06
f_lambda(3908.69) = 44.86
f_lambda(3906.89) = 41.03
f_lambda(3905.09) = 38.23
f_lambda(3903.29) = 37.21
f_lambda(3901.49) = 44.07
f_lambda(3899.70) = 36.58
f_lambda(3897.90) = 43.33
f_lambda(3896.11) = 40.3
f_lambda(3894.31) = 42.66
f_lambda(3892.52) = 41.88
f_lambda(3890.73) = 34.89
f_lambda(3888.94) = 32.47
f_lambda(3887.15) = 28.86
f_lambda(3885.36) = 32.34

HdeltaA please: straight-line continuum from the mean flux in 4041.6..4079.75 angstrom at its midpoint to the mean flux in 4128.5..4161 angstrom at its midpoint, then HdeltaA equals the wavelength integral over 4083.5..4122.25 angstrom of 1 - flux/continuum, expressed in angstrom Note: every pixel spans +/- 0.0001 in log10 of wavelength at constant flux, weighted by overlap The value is 0.3 angstrom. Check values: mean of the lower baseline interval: 46.3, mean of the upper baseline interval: 49.7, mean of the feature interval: 47.7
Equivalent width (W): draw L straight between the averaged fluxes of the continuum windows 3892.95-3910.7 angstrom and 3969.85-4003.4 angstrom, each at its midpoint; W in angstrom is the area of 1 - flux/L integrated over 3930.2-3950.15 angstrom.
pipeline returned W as 7.7 angstrom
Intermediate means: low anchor 41.1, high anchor 41.7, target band 25.4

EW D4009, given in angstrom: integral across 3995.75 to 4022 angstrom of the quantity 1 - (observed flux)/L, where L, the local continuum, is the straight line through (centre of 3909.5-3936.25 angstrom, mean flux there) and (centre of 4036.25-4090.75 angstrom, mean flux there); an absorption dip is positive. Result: -4.6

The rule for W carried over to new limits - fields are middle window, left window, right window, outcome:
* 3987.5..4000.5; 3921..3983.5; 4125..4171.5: -4.79 angstrom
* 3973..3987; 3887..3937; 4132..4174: -0.52 angstrom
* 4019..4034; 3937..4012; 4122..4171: -2.02 angstrom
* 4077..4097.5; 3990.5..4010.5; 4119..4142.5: 0.46 angstrom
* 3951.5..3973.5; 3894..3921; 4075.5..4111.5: 6.87 angstrom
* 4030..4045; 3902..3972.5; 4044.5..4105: -1.72 angstrom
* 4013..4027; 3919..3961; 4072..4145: -3.07 angstrom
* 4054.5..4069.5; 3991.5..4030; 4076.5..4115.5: 0.43 angstrom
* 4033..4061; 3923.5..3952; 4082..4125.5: -4.38 angstrom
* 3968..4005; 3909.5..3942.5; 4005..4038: 1.42 angstrom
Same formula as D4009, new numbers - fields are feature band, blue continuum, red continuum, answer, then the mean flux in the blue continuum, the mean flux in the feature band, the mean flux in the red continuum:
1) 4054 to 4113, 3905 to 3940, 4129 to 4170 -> -2.2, 31.6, 46.4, 50.3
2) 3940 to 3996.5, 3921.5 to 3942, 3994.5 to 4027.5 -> -4.3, 22.9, 36.5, 47.9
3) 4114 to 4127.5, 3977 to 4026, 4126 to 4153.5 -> -0.5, 46.8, 51.5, 50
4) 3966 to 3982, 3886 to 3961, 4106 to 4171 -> 4.7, 35.3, 27.6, 50.3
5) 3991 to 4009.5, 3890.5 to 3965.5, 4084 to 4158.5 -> -3.3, 35.1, 47.2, 48.7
